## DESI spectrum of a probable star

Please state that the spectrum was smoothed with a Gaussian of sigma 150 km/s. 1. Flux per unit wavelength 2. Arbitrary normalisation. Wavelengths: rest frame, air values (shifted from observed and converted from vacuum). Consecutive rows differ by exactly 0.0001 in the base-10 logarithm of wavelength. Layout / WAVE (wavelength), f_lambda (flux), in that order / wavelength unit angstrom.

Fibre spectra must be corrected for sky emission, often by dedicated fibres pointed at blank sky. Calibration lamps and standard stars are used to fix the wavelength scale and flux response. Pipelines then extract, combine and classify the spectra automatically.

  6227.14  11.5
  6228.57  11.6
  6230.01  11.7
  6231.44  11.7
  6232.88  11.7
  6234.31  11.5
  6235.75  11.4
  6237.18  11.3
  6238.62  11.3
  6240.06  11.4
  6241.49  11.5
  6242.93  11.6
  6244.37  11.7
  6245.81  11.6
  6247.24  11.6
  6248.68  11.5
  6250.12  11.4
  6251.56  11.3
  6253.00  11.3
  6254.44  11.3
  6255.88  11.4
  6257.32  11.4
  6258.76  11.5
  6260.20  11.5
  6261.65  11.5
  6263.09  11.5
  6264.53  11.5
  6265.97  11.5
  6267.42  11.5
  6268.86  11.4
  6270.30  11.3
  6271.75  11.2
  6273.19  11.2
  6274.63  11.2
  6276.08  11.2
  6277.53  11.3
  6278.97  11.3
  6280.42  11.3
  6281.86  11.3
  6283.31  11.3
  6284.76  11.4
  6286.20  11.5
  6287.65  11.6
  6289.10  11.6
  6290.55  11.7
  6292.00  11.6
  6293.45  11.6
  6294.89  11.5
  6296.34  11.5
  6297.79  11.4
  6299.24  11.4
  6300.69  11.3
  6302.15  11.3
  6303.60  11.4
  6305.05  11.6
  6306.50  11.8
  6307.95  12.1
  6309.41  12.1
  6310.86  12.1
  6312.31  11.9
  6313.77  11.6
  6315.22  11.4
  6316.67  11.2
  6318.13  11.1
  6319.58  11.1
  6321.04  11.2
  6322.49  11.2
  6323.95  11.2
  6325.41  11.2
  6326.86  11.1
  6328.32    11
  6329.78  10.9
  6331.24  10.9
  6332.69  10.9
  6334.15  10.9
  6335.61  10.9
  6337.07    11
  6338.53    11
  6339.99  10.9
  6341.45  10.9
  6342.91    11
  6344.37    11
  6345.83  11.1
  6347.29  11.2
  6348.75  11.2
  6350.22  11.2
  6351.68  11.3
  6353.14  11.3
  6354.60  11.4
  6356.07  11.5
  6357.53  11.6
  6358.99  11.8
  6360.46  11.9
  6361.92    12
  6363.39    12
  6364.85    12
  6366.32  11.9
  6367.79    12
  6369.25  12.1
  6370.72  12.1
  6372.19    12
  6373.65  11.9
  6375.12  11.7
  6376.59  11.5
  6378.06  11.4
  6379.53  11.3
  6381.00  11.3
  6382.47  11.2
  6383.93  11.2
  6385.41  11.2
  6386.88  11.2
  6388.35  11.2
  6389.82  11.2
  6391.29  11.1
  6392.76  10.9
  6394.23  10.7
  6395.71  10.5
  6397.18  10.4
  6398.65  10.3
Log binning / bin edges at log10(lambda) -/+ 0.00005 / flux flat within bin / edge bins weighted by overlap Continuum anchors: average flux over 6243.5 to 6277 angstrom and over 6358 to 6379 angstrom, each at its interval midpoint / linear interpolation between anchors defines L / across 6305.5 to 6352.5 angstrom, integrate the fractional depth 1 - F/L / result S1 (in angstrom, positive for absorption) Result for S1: 1.8 angstrom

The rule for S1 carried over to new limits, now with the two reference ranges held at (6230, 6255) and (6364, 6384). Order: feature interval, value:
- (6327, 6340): 0.8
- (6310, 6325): 0.3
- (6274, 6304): 0.4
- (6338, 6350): 0.6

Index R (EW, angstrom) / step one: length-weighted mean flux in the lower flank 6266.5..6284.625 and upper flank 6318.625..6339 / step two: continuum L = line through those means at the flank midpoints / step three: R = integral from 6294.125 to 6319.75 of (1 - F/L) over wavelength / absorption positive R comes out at -0.9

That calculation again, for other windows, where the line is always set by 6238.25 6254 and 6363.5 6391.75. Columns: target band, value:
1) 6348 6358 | 0.2 angstrom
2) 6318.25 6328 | 0.3 angstrom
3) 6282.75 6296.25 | 0.0 angstrom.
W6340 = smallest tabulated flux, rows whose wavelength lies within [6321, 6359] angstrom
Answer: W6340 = 10.9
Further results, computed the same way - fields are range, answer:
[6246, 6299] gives 11.2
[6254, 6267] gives 11.3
